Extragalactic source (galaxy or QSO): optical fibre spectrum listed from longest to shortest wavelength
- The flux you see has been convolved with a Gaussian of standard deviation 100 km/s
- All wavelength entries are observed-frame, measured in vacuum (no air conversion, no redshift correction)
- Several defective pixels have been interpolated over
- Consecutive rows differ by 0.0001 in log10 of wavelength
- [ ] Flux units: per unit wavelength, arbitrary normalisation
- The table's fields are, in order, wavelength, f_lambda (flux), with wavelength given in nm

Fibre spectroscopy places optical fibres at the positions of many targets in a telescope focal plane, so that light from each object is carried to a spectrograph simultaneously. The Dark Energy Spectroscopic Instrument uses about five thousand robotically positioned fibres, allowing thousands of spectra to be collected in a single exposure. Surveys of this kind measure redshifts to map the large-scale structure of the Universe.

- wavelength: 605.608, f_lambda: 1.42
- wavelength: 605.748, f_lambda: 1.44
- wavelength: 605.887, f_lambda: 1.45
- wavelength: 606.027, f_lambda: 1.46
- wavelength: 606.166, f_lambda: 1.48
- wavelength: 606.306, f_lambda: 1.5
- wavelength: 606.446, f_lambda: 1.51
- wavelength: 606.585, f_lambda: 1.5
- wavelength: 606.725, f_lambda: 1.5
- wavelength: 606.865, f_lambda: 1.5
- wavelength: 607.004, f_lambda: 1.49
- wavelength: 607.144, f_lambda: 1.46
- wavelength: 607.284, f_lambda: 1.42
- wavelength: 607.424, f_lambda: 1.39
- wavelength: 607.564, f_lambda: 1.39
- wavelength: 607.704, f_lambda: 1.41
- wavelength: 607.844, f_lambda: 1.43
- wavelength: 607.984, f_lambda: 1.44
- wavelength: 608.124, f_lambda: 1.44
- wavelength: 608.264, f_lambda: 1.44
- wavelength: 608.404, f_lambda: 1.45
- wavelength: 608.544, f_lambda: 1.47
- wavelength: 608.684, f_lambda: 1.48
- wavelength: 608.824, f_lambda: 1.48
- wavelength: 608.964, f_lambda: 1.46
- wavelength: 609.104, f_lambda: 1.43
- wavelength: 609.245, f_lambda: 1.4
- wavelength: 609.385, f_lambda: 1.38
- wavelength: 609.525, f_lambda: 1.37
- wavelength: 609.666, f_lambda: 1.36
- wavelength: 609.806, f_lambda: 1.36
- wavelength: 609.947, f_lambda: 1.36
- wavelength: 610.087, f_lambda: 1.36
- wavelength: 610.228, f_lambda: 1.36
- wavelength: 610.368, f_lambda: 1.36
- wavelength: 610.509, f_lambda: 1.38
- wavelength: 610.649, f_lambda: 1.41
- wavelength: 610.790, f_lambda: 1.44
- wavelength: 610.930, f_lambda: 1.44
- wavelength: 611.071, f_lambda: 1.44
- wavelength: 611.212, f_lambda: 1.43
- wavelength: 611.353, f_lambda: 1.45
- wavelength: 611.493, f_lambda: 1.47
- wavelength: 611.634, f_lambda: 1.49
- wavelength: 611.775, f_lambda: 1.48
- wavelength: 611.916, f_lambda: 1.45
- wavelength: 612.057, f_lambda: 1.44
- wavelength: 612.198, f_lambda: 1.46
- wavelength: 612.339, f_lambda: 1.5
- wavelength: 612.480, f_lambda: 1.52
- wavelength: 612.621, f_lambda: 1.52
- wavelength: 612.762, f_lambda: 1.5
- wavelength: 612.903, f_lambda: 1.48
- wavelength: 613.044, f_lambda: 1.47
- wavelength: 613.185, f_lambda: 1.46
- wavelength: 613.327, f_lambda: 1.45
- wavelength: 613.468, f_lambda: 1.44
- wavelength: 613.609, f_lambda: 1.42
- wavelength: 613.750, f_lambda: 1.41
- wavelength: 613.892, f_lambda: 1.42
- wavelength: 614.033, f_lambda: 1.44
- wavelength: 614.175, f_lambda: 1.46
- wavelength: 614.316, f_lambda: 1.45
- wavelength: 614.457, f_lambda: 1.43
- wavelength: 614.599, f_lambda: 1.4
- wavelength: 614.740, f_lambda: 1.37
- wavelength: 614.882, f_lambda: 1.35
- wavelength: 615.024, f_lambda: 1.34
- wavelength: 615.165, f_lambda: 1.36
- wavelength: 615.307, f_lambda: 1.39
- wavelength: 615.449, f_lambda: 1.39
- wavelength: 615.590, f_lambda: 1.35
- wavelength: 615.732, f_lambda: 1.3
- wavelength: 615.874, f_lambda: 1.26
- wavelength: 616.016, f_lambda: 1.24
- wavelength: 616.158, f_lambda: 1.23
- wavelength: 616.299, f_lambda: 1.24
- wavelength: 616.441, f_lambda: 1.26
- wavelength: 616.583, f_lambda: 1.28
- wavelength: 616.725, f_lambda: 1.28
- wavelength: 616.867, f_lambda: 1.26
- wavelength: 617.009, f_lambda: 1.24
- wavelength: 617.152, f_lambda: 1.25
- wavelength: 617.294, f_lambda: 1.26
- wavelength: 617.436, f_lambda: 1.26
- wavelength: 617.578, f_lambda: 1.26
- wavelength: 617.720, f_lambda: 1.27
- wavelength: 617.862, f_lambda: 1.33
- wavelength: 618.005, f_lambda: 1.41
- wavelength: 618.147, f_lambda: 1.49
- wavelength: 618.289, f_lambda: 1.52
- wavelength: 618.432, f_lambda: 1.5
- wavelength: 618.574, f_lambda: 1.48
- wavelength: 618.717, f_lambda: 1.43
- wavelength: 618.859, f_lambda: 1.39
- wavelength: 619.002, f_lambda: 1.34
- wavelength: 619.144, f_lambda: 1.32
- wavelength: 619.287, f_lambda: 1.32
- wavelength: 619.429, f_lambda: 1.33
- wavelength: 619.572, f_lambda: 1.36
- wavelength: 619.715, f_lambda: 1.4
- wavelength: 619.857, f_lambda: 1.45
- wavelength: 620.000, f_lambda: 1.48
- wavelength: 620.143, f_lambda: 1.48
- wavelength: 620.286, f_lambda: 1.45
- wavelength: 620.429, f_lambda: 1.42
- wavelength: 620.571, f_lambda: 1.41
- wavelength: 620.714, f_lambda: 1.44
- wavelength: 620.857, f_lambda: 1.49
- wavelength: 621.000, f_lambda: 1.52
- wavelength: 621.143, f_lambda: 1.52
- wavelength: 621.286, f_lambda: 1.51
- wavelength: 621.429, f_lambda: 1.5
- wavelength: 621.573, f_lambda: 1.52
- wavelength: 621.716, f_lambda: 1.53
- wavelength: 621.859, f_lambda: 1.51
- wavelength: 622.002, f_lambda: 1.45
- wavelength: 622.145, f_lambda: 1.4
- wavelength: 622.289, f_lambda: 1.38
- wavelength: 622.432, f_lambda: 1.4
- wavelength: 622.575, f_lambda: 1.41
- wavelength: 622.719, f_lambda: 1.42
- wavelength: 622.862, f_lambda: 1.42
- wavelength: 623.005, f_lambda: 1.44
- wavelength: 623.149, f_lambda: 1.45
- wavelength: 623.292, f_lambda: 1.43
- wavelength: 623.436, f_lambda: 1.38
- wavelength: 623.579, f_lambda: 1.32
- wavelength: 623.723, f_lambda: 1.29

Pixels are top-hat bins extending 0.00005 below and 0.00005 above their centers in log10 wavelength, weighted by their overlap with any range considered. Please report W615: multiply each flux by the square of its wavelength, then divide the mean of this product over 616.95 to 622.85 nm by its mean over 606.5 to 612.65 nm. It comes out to 1.02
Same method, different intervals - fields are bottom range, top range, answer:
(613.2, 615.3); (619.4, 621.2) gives 1.04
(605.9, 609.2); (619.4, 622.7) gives 1.04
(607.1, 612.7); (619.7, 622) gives 1.07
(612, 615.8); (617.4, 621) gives 1.00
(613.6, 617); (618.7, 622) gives 1.09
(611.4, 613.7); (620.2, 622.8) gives 1.02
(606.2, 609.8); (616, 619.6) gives 0.95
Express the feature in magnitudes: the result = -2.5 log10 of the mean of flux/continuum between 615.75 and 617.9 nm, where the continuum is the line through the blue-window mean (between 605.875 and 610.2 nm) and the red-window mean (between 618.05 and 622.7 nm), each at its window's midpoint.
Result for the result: 0.14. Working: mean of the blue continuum 1.44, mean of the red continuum 1.44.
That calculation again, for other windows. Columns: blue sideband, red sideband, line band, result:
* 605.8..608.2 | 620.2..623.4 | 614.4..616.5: 0.10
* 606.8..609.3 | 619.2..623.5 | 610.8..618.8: 0.04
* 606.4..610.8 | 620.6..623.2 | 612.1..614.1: -0.02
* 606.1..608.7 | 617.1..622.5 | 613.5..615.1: 0.02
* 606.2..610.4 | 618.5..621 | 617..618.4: 0.06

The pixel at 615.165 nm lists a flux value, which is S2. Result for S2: 1.36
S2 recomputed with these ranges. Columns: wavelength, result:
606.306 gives 1.5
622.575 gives 1.41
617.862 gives 1.33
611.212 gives 1.43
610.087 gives 1.36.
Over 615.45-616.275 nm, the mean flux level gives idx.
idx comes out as 1.28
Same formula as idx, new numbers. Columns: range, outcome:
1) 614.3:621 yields 1.36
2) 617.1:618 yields 1.28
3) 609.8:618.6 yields 1.39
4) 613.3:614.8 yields 1.43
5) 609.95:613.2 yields 1.45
